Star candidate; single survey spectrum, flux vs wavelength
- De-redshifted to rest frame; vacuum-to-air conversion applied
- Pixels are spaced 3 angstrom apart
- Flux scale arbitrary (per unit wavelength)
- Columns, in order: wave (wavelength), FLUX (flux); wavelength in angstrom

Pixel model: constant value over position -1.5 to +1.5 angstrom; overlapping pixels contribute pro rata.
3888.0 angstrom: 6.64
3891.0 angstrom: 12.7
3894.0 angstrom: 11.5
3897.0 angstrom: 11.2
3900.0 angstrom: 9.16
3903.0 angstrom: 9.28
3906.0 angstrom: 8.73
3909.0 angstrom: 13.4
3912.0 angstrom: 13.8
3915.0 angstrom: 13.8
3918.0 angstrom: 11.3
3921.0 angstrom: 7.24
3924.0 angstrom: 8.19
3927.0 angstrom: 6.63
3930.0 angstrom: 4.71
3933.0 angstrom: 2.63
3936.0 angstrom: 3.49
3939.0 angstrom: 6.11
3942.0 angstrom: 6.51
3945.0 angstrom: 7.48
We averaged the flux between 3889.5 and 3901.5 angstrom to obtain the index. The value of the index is 11.1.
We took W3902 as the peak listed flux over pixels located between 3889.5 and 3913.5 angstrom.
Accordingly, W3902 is 13.8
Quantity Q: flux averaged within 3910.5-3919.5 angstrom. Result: 13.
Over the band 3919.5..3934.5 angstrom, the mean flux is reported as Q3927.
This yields 5.88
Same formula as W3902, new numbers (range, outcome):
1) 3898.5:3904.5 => 9.28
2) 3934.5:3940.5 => 6.11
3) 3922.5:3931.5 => 8.19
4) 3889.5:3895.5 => 12.7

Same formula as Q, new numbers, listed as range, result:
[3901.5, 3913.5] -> 11.3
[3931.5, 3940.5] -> 4.08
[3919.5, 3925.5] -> 7.71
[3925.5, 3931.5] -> 5.67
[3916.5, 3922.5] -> 9.27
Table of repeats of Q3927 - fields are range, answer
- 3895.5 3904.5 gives 9.88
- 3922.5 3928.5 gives 7.41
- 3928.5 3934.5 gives 3.67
